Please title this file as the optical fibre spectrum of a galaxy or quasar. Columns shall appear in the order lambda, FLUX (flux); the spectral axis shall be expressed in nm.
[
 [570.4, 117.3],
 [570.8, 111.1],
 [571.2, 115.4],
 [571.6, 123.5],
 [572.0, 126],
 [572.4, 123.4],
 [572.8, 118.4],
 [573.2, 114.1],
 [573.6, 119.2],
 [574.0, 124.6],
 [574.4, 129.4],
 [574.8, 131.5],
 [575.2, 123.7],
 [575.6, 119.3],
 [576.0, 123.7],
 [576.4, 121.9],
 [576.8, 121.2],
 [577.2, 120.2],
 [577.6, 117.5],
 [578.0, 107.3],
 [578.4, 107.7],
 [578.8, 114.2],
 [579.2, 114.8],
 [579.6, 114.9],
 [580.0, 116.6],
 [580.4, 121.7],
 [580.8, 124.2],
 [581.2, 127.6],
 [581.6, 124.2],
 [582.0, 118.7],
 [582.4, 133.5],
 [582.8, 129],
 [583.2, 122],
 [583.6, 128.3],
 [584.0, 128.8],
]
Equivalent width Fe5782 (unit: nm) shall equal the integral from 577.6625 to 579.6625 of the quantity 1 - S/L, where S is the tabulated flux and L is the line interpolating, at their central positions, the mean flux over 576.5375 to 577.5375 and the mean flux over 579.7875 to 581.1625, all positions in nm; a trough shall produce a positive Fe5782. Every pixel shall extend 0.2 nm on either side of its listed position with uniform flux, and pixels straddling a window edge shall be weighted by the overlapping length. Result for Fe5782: 0.15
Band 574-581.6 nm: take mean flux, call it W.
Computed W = 120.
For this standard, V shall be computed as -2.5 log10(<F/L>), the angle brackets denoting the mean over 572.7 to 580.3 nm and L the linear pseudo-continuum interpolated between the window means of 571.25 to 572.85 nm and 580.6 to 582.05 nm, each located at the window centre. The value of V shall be 0.039 mag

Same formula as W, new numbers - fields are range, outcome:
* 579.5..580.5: 118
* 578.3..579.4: 113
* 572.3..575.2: 123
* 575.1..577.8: 121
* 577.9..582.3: 118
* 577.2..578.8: 112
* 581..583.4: 126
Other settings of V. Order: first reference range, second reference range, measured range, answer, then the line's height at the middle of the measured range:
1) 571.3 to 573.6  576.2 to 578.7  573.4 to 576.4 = -0.054 mag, 118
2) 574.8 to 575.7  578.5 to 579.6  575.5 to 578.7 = 0.018 mag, 119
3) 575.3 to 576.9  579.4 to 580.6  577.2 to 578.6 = 0.072 mag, 120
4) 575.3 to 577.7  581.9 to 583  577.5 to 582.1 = 0.066 mag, 125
